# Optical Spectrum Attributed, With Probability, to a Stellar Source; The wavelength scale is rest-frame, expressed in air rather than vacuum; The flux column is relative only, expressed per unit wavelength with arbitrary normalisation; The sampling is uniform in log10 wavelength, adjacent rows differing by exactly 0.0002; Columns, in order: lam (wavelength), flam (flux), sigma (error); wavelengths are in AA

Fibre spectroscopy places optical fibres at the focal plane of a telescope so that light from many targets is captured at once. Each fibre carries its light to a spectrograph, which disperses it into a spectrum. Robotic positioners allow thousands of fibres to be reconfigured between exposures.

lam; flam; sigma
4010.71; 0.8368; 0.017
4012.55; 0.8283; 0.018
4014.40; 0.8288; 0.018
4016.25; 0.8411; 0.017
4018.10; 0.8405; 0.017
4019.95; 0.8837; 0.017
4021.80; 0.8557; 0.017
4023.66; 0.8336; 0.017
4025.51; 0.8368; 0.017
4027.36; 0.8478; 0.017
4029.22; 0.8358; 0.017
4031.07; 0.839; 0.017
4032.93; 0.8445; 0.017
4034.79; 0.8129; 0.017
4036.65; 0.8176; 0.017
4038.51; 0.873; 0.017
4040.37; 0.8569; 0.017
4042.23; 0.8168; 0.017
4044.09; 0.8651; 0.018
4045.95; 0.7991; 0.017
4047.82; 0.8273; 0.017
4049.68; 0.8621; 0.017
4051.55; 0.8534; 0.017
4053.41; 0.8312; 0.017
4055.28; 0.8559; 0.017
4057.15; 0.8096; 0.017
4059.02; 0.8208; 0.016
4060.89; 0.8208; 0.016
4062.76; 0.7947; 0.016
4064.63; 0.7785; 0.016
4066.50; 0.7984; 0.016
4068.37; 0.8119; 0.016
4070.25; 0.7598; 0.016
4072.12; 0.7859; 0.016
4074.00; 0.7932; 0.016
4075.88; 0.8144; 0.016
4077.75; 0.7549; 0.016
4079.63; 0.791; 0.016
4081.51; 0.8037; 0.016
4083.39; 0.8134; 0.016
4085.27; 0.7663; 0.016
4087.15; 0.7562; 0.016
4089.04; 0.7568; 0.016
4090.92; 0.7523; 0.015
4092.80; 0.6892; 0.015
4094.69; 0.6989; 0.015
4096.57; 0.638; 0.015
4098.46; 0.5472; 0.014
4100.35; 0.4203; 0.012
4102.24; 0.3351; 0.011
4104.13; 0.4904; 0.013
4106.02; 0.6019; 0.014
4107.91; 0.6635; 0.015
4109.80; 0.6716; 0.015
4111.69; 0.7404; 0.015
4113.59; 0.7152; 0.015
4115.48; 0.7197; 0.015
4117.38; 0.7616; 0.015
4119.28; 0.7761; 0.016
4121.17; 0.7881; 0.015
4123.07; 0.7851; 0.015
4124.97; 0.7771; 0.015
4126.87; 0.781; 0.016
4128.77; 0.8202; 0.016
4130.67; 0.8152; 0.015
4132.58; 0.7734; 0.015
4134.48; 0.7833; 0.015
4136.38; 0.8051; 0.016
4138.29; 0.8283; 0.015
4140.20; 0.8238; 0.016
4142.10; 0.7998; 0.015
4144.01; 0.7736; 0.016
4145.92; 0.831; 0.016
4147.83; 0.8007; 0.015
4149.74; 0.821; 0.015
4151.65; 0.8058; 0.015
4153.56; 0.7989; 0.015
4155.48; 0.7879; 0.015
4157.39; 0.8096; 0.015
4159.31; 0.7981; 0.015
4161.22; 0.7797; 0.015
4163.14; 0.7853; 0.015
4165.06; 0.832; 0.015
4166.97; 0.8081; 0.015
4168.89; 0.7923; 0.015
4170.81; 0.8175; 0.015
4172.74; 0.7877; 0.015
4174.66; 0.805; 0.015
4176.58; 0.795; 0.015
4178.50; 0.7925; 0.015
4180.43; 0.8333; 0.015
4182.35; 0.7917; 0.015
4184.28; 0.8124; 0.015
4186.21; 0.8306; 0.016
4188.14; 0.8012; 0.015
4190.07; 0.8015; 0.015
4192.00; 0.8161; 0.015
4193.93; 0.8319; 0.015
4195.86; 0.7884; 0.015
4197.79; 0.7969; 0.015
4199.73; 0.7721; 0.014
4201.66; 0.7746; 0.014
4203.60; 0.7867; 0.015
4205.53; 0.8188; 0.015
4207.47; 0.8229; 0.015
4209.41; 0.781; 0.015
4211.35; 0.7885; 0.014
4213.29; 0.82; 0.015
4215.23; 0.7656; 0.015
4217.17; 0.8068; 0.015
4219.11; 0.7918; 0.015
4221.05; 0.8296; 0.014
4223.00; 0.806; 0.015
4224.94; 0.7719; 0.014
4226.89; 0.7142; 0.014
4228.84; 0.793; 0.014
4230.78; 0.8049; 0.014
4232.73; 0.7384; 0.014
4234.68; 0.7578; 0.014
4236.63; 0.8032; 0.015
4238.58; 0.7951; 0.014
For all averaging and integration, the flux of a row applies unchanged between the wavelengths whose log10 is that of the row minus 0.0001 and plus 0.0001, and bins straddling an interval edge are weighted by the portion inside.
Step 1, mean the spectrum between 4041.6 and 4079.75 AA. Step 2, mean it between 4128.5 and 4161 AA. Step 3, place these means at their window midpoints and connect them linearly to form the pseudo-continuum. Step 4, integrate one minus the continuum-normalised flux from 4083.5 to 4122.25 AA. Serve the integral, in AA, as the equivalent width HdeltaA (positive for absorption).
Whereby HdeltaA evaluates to 6.70 AA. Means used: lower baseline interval 0.812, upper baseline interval 0.804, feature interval 0.668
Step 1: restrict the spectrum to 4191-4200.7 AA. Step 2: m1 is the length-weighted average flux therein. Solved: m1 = 0.801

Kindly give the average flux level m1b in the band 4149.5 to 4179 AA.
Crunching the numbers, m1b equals 0.801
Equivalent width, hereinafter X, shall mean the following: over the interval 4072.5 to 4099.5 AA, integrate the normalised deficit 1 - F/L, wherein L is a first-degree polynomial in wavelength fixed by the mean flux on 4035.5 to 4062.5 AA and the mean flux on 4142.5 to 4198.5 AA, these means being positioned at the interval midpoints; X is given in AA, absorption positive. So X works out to 2.8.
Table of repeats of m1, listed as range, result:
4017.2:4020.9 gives 0.863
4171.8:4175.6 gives 0.797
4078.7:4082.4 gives 0.797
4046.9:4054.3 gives 0.844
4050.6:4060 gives 0.834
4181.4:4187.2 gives 0.81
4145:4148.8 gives 0.816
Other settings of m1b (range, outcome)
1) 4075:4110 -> 0.671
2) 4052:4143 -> 0.745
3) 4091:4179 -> 0.745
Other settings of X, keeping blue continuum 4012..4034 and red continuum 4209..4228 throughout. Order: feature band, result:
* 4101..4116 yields 3.8 AA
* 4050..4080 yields 0.9 AA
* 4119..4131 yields 0.3 AA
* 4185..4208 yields -0.3 AA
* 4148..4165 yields 0.1 AA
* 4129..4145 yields 0.2 AA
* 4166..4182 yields -0.1 AA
